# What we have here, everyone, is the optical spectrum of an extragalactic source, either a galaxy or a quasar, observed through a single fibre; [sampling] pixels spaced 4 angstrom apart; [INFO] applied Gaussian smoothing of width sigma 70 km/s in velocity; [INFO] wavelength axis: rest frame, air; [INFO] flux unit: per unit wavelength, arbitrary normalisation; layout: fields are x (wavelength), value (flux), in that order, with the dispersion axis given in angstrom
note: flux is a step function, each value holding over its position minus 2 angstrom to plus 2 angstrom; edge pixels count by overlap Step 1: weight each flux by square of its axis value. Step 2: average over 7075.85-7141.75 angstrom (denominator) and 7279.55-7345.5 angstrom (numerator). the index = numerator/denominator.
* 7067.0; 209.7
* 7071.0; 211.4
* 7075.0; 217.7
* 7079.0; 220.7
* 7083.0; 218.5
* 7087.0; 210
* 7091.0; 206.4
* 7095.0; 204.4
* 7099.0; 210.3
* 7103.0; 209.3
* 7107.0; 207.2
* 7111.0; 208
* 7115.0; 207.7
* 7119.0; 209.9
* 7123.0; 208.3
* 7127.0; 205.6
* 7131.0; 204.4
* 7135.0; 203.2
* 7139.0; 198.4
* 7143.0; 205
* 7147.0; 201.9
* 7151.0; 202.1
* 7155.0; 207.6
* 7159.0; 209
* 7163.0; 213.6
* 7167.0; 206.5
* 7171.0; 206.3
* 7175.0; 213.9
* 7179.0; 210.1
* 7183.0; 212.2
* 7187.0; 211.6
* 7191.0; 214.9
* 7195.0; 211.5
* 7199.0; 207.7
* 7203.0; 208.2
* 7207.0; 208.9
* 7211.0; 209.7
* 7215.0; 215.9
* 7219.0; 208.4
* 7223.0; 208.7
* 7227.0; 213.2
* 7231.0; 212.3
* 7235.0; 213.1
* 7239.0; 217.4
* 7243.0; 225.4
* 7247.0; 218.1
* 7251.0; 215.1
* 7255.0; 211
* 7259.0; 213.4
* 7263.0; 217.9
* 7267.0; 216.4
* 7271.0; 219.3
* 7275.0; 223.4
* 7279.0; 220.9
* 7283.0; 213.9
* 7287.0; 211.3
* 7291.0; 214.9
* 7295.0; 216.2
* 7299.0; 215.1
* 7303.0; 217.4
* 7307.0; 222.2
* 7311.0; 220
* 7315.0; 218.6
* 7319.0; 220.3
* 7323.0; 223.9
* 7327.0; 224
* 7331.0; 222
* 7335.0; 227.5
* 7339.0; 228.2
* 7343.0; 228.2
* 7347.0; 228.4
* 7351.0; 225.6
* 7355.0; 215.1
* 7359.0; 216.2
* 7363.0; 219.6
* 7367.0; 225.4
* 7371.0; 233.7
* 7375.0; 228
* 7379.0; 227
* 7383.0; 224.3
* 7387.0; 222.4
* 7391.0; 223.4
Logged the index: 1.12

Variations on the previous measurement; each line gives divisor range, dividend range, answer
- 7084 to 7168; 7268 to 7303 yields 1.10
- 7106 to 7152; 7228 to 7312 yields 1.10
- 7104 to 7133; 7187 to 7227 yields 1.04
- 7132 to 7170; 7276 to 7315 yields 1.10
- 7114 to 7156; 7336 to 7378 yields 1.17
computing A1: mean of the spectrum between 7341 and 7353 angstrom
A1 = 227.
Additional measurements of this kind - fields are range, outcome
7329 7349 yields 227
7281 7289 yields 213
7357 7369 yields 220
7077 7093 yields 214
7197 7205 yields 208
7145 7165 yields 207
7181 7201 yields 212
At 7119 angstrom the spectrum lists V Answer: 209.9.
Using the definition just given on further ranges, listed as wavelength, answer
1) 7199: 207.7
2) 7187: 211.6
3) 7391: 223.4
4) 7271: 219.3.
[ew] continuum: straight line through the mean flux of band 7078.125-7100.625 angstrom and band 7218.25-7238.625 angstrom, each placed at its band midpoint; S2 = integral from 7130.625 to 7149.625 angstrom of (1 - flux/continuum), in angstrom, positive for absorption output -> 0.81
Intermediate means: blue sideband 211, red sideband 212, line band 202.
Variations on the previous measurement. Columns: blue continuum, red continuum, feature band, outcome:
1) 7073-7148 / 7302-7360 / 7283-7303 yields 0.5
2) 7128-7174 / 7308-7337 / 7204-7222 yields 0.1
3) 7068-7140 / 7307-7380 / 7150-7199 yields 0.8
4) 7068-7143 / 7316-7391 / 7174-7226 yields 0.9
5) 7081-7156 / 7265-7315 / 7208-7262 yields 0.0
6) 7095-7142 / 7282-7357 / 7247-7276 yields 0.0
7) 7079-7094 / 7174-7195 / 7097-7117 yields 0.4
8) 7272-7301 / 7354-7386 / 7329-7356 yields -0.5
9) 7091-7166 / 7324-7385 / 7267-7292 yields 0.2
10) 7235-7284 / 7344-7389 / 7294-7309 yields 0.2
